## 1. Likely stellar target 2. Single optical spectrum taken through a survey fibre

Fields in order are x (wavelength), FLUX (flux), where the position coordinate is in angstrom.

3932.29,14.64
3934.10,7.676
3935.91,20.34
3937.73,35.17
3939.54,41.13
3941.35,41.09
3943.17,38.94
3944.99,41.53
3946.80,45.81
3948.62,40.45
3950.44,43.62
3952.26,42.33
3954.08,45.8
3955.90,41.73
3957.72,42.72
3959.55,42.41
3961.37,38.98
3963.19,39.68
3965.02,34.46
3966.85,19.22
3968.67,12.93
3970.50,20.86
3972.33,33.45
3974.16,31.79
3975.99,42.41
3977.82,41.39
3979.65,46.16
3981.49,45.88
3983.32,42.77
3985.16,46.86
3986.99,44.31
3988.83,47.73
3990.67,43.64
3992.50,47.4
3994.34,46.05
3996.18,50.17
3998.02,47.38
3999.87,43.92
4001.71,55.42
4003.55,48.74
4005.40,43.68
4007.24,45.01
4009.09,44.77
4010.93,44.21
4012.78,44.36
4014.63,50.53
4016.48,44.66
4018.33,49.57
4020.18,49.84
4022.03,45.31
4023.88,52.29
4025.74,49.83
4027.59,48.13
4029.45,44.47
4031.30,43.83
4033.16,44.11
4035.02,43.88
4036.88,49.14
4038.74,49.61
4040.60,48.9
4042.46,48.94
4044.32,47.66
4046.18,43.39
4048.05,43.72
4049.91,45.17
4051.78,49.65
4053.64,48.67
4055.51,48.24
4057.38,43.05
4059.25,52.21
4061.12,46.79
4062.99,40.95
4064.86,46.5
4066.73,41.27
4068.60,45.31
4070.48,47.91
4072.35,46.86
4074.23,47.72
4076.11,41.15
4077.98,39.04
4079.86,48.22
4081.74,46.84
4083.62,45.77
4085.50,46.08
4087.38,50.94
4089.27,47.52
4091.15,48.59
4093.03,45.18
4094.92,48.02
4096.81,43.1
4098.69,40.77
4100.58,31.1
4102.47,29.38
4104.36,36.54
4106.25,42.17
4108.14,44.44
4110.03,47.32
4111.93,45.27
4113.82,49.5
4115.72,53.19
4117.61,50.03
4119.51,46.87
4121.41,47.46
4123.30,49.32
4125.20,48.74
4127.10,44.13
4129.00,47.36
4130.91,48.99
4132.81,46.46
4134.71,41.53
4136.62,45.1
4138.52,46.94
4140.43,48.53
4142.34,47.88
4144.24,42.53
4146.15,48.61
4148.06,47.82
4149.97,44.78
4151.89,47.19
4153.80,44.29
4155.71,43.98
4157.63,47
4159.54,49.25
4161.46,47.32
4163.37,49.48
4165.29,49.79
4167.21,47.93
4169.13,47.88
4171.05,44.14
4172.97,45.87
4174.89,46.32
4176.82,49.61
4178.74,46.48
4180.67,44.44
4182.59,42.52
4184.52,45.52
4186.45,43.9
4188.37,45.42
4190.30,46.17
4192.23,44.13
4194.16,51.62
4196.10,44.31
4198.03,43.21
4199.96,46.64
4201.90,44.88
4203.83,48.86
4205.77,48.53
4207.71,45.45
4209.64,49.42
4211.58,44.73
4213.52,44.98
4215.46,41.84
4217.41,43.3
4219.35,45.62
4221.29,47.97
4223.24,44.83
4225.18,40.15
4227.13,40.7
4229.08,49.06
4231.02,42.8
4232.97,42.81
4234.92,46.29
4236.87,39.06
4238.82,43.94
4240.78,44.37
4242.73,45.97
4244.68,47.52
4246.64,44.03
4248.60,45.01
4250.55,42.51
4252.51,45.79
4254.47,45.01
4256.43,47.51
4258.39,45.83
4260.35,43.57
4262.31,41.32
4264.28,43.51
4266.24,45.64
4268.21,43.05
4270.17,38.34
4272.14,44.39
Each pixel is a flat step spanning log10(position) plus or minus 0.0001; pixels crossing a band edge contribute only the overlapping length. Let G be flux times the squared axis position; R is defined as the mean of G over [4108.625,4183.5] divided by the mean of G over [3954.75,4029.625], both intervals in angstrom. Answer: 1.2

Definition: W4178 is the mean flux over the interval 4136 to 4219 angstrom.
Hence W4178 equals 46.2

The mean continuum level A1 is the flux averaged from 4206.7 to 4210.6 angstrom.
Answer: 47.5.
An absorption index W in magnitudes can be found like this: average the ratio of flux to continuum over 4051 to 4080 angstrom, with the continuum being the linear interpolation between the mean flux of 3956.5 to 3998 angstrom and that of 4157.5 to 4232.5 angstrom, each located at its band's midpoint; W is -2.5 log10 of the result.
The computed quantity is -0.093 mag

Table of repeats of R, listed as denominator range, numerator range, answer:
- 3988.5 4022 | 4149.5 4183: 1.07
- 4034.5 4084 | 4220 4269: 1.05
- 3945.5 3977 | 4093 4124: 1.30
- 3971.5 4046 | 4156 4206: 1.10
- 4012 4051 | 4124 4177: 1.05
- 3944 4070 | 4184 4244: 1.13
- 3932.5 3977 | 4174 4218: 1.48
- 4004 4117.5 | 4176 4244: 1.06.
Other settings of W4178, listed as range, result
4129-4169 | 46.8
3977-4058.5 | 46.7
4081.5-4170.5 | 45.9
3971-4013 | 44.5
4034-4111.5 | 45.1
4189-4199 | 45.9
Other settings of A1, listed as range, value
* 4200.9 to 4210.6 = 47.4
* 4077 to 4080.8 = 43.7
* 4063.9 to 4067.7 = 44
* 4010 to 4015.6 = 46.4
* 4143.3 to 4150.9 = 45.9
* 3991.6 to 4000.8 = 47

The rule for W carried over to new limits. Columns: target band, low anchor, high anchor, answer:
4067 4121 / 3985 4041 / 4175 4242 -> 0.03 mag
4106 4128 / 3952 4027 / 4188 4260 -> -0.08 mag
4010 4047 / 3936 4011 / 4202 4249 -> -0.13 mag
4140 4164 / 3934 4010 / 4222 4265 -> -0.09 mag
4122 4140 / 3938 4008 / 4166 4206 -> -0.04 mag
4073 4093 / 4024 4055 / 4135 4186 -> 0.01 mag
